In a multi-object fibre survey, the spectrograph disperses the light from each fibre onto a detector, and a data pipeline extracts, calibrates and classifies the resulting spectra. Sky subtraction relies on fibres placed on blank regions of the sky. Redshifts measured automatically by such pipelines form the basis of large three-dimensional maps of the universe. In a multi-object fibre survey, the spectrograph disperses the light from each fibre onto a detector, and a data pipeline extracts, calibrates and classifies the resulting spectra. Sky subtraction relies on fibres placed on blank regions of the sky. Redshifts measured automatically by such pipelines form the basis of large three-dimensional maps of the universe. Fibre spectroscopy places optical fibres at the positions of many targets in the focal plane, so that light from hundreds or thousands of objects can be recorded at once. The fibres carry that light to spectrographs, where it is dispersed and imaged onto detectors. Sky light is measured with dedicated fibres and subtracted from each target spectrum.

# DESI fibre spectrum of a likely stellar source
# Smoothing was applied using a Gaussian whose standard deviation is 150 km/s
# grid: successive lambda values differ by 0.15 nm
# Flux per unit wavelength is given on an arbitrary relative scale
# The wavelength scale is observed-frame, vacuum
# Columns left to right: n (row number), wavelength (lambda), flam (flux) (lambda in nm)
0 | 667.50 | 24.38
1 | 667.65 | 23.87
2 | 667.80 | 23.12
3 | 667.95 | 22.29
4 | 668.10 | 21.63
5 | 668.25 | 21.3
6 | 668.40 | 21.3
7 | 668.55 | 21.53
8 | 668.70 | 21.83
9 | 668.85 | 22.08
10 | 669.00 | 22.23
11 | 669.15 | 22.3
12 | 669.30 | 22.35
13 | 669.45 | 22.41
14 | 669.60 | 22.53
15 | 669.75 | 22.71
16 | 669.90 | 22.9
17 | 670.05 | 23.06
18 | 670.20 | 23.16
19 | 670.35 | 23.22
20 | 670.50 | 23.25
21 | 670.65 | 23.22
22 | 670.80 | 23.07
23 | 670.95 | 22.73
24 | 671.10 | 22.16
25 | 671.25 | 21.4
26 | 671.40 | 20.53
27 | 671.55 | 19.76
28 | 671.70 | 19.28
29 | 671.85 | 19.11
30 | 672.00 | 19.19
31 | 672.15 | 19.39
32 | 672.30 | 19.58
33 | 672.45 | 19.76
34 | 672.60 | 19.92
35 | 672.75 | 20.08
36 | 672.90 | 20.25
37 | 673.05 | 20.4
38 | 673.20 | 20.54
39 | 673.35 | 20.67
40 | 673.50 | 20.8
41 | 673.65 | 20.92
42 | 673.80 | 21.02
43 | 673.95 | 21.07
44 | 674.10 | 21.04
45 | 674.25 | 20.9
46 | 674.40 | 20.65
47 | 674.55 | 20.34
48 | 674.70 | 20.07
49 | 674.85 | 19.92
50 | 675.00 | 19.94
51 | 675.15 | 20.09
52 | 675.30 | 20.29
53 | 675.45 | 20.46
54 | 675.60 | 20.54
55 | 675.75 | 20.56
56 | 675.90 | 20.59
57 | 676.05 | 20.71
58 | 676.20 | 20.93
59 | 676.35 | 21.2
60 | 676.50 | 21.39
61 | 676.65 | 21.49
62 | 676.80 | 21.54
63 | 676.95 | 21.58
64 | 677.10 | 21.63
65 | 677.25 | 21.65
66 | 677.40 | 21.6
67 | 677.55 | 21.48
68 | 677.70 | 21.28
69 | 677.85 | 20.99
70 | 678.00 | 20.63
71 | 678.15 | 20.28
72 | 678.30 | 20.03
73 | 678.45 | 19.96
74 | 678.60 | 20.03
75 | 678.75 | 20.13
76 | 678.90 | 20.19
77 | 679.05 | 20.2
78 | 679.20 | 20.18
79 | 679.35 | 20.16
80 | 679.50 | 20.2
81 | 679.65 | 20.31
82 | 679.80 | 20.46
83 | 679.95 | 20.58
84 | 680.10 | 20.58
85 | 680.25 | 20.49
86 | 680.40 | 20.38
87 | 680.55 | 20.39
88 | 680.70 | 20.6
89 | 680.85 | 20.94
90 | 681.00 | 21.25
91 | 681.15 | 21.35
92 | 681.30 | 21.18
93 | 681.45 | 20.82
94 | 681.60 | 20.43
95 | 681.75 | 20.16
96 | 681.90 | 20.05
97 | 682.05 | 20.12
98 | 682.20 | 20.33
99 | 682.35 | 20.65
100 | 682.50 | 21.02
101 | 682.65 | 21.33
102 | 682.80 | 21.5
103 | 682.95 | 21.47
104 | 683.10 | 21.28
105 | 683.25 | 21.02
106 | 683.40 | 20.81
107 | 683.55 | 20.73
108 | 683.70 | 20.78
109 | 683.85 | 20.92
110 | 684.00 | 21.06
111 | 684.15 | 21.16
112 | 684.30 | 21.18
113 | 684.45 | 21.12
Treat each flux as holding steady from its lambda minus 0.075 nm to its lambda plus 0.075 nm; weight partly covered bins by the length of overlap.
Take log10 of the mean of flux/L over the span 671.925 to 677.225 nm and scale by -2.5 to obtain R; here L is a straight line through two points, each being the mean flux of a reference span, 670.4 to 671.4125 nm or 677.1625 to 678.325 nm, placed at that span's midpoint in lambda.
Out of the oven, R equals 0.06 mag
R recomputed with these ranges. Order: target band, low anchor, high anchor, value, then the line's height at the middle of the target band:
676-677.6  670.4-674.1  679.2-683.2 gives -0.03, 20.7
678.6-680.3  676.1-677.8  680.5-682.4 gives 0.04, 21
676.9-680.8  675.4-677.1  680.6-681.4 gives 0.02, 21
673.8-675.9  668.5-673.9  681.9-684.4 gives 0.04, 21.2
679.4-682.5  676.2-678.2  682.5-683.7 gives 0.03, 21.2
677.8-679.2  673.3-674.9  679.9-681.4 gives 0.03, 20.7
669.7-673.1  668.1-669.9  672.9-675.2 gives 0.01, 21.3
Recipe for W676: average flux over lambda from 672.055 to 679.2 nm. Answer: 20.6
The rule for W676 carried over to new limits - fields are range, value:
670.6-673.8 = 20.6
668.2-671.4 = 22.4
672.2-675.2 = 20.4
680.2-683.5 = 20.8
